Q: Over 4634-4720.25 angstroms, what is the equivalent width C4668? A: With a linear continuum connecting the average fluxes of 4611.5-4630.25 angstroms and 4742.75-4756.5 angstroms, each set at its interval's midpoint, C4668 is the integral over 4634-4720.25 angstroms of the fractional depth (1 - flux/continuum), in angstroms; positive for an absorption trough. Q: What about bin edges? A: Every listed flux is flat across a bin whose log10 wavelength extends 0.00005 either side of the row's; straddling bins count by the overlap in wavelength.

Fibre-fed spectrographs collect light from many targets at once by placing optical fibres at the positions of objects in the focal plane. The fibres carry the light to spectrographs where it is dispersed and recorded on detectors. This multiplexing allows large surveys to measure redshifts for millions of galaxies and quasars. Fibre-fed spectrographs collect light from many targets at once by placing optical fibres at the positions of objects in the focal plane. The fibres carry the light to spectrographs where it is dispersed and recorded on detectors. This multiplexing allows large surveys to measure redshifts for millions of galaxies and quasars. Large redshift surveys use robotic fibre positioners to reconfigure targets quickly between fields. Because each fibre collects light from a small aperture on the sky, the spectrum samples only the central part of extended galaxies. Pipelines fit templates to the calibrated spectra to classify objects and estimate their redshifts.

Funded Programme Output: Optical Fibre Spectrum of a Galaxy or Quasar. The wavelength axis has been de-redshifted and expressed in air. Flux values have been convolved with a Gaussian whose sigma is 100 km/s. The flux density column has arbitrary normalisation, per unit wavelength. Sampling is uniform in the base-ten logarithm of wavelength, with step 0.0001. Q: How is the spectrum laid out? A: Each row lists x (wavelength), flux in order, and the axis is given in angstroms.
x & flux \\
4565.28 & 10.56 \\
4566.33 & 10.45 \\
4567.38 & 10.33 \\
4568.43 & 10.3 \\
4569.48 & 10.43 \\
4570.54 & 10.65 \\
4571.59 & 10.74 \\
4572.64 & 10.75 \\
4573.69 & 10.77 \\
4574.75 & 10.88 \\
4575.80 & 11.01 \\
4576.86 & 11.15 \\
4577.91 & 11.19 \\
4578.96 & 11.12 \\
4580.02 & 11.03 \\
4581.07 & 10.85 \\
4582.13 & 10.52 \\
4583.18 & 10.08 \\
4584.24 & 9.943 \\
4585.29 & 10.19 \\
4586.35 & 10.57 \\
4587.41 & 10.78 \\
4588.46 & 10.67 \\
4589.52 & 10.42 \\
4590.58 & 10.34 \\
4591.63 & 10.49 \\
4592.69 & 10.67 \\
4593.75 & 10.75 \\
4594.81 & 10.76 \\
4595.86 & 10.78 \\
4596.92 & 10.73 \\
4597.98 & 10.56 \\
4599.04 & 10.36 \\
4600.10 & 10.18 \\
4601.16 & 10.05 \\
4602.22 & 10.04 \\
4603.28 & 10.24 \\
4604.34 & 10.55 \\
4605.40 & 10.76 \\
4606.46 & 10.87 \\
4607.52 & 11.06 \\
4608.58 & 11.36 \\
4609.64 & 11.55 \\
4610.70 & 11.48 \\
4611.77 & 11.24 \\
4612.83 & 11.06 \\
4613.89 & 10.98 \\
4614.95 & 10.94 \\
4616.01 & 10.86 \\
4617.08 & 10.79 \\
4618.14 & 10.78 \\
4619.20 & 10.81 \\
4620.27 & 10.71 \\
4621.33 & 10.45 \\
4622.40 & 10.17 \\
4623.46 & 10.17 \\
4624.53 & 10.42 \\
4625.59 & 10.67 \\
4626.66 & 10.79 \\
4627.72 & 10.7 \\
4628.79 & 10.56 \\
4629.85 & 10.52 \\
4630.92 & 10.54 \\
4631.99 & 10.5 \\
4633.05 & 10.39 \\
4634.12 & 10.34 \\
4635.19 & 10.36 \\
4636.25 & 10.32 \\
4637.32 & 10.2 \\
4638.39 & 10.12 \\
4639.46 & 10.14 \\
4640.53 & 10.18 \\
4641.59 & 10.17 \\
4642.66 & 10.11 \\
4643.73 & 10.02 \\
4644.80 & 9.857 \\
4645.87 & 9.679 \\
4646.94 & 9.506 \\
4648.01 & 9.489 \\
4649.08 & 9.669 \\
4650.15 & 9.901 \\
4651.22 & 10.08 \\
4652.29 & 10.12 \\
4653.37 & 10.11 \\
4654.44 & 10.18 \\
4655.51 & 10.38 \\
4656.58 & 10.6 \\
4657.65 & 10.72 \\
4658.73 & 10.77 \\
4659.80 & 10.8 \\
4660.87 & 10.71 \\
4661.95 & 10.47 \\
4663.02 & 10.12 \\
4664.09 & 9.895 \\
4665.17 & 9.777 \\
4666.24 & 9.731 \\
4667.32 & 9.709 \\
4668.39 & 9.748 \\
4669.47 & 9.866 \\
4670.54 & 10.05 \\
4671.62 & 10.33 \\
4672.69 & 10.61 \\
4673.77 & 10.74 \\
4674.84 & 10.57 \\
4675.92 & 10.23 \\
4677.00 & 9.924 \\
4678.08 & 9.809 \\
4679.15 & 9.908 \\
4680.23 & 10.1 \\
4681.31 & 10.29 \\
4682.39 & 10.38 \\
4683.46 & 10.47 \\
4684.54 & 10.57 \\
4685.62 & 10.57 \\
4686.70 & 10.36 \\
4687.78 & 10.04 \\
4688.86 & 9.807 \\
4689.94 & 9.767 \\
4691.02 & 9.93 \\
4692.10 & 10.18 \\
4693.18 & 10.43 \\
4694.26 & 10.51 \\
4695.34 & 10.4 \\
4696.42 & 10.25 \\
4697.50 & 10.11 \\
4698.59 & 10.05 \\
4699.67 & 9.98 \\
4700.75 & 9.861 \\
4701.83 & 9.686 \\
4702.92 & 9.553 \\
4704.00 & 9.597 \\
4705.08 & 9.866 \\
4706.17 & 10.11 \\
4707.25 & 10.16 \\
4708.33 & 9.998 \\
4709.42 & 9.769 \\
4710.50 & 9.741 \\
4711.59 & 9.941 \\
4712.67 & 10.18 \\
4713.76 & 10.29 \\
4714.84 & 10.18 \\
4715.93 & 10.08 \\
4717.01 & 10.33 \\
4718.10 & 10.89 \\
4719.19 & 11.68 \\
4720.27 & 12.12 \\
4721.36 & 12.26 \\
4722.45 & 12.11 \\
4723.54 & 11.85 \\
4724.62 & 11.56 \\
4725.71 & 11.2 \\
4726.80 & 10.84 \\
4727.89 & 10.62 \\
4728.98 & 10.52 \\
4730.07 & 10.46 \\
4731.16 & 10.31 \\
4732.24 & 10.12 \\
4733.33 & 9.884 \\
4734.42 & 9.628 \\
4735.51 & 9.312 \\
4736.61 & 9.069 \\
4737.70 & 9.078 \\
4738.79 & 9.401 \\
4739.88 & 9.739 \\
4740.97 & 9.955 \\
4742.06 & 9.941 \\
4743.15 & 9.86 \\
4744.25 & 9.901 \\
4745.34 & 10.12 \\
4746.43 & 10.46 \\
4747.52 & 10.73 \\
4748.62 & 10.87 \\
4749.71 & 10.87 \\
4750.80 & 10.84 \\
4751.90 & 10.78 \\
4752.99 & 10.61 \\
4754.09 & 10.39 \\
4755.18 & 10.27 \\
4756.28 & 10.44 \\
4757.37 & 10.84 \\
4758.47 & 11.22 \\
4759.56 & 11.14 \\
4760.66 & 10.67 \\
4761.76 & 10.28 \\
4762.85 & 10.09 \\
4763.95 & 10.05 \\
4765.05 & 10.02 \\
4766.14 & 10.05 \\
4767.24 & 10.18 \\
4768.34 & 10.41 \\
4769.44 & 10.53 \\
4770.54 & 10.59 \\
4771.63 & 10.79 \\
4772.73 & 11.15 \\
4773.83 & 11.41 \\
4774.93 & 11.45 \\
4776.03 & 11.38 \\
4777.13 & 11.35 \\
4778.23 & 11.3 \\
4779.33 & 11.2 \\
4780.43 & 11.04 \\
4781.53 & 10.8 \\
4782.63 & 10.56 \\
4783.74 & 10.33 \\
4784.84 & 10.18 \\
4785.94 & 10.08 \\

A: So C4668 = 3.6 angstroms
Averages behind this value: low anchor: 10.7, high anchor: 10.5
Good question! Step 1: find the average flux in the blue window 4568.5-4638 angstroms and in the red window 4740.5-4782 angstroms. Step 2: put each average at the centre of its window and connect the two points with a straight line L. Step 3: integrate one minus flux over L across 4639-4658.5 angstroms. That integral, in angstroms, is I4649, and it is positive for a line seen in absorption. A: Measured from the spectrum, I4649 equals 1.1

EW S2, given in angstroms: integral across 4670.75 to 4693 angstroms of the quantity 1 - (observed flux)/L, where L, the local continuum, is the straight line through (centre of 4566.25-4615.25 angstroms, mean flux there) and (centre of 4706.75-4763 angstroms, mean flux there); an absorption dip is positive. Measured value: 0.67 angstroms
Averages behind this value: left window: 10.7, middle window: 10.2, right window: 10.5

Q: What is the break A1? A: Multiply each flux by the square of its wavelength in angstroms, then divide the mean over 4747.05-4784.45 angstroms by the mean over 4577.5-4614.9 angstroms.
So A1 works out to 1.08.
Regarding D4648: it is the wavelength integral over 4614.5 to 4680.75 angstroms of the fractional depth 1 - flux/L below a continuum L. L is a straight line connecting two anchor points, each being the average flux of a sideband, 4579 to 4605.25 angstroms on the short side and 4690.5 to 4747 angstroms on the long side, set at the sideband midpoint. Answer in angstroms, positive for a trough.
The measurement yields 0.81 angstroms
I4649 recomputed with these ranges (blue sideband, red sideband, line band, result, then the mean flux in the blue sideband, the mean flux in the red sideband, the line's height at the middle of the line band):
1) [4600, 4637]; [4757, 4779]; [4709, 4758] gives 1.3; 10.7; 10.7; 10.7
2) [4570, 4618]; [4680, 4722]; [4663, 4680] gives 0.6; 10.7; 10.3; 10.4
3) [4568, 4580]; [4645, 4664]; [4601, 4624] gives -0.6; 10.8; 10.2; 10.5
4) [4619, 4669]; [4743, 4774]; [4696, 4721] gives 0.5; 10.2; 10.5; 10.4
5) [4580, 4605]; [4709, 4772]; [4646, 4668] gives 0.7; 10.5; 10.5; 10.5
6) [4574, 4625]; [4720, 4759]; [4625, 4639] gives 0.2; 10.7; 10.5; 10.6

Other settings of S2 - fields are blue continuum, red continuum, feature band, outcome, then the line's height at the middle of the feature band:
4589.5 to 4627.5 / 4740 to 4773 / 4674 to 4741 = 1.66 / 10.5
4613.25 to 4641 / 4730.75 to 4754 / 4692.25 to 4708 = 0.30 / 10.2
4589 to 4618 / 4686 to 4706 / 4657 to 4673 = 0.07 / 10.3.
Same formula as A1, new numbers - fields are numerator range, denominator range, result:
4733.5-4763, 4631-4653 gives 1.06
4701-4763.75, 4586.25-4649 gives 1.04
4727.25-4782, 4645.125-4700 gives 1.06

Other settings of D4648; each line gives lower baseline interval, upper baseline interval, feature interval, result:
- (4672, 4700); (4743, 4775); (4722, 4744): 0.39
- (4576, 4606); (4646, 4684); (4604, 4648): -0.69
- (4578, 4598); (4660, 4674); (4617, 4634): -0.27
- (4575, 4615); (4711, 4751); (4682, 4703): 0.75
